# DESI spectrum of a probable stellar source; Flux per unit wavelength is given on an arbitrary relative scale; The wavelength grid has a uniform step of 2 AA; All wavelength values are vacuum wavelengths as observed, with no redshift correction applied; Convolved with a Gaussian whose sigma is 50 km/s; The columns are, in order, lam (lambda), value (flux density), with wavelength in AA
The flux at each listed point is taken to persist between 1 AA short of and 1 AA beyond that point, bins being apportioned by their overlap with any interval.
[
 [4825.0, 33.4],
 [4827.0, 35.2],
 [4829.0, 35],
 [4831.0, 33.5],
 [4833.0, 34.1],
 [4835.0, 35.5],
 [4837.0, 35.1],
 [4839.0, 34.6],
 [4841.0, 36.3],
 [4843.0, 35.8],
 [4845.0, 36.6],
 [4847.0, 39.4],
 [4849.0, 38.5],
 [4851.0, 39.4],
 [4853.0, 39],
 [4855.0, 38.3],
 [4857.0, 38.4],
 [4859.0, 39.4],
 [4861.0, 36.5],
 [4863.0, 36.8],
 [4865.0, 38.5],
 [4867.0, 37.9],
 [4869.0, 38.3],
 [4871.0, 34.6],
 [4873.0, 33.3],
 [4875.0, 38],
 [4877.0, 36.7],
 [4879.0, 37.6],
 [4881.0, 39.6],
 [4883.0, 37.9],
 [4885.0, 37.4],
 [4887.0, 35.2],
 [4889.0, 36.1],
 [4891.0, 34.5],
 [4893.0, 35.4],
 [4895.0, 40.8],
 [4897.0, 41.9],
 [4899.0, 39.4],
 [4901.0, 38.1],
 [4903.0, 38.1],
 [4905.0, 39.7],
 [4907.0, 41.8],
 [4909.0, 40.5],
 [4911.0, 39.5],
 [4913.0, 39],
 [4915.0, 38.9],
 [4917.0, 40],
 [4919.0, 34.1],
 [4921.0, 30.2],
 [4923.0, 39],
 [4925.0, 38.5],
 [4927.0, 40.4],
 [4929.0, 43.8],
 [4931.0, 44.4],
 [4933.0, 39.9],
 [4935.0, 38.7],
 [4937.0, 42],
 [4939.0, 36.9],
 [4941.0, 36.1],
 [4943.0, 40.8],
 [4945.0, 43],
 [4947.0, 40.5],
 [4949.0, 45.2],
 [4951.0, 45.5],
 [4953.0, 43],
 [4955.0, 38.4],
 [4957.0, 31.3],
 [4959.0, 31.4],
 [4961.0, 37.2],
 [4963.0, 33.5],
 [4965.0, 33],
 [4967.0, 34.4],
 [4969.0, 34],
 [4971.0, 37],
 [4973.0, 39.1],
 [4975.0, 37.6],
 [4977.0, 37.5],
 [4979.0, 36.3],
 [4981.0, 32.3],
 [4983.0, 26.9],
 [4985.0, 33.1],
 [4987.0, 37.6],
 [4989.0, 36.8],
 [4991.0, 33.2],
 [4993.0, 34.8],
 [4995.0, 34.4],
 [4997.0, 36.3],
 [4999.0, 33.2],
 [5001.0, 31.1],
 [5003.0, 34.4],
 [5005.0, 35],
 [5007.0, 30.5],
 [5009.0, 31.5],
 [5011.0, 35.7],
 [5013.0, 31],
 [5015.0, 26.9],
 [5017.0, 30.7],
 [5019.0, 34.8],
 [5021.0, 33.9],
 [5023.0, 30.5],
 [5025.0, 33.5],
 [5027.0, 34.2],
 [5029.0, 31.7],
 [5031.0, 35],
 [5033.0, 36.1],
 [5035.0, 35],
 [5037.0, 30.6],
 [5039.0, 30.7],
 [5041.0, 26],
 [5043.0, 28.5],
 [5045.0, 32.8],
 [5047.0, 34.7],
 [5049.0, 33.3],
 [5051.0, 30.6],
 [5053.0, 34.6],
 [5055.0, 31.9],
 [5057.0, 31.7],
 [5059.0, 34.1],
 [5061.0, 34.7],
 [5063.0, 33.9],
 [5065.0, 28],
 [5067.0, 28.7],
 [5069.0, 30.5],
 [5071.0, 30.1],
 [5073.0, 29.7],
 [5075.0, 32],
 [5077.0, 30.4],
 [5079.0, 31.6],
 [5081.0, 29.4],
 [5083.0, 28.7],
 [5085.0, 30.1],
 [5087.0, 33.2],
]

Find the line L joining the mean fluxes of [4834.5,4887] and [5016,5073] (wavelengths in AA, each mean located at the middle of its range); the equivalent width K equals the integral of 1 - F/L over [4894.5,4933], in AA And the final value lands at -3.9 AA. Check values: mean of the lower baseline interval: 37.3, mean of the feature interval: 39.4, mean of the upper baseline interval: 32.1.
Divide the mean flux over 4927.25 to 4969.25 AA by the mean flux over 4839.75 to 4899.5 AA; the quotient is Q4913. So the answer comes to 1.0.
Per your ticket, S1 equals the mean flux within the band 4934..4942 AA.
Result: 38.4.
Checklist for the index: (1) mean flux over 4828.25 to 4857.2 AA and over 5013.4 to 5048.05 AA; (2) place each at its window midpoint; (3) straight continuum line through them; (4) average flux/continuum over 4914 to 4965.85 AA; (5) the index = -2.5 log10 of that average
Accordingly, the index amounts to -0.132 mag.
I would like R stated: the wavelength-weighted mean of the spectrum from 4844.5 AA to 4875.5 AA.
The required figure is 37.7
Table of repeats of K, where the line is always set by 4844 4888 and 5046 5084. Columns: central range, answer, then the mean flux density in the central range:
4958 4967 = 0.21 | 33.8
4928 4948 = -2.94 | 40.6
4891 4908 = -1.18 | 39.1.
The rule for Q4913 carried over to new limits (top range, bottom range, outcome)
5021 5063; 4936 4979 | 0.86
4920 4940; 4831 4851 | 1.09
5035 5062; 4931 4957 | 0.79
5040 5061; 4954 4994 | 0.92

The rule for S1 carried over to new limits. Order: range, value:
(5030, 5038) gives 34.2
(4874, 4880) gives 37.4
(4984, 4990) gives 35.8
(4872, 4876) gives 35.6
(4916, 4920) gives 37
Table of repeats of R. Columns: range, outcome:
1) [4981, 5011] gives 33.5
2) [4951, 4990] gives 35.5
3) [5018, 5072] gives 32.2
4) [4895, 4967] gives 38.9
